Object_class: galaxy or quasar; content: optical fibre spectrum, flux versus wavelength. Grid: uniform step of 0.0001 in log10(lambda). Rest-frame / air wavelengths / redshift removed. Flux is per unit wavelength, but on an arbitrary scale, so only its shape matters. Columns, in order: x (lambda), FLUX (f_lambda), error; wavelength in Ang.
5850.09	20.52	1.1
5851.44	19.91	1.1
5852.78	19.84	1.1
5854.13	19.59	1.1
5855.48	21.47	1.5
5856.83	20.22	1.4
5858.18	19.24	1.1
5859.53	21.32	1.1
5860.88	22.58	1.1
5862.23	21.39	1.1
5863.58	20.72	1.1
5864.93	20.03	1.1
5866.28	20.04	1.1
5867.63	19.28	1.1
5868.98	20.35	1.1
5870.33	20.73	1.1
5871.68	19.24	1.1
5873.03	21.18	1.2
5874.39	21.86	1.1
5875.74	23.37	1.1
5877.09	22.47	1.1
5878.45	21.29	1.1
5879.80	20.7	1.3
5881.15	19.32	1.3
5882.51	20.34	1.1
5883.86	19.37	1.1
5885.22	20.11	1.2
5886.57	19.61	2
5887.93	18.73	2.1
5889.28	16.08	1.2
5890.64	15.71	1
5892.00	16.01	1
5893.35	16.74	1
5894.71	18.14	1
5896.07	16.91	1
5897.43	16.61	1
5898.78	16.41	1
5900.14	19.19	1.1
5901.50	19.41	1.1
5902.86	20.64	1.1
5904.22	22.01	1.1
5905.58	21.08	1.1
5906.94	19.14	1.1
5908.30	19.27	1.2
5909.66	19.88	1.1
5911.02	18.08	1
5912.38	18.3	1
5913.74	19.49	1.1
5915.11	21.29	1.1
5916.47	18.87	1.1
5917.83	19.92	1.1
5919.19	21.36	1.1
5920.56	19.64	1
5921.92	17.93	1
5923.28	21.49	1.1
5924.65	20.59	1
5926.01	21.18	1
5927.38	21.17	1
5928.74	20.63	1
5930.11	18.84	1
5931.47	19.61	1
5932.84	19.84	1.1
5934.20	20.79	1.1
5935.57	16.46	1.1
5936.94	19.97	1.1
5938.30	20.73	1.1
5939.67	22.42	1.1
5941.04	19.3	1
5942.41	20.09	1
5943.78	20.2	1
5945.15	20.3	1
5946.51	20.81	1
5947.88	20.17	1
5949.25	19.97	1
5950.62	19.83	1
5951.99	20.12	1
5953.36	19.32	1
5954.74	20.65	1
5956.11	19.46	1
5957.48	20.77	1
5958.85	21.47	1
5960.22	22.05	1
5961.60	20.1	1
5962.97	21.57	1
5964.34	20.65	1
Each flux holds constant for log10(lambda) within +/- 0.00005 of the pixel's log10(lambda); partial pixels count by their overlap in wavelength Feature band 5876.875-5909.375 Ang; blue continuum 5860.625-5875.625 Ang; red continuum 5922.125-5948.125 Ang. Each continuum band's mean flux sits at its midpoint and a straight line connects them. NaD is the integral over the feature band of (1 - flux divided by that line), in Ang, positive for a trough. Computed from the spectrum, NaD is 2.5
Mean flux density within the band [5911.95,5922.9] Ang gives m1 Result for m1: 19.7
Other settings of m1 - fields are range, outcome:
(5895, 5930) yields 19.6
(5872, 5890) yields 20.3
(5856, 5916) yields 19.6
